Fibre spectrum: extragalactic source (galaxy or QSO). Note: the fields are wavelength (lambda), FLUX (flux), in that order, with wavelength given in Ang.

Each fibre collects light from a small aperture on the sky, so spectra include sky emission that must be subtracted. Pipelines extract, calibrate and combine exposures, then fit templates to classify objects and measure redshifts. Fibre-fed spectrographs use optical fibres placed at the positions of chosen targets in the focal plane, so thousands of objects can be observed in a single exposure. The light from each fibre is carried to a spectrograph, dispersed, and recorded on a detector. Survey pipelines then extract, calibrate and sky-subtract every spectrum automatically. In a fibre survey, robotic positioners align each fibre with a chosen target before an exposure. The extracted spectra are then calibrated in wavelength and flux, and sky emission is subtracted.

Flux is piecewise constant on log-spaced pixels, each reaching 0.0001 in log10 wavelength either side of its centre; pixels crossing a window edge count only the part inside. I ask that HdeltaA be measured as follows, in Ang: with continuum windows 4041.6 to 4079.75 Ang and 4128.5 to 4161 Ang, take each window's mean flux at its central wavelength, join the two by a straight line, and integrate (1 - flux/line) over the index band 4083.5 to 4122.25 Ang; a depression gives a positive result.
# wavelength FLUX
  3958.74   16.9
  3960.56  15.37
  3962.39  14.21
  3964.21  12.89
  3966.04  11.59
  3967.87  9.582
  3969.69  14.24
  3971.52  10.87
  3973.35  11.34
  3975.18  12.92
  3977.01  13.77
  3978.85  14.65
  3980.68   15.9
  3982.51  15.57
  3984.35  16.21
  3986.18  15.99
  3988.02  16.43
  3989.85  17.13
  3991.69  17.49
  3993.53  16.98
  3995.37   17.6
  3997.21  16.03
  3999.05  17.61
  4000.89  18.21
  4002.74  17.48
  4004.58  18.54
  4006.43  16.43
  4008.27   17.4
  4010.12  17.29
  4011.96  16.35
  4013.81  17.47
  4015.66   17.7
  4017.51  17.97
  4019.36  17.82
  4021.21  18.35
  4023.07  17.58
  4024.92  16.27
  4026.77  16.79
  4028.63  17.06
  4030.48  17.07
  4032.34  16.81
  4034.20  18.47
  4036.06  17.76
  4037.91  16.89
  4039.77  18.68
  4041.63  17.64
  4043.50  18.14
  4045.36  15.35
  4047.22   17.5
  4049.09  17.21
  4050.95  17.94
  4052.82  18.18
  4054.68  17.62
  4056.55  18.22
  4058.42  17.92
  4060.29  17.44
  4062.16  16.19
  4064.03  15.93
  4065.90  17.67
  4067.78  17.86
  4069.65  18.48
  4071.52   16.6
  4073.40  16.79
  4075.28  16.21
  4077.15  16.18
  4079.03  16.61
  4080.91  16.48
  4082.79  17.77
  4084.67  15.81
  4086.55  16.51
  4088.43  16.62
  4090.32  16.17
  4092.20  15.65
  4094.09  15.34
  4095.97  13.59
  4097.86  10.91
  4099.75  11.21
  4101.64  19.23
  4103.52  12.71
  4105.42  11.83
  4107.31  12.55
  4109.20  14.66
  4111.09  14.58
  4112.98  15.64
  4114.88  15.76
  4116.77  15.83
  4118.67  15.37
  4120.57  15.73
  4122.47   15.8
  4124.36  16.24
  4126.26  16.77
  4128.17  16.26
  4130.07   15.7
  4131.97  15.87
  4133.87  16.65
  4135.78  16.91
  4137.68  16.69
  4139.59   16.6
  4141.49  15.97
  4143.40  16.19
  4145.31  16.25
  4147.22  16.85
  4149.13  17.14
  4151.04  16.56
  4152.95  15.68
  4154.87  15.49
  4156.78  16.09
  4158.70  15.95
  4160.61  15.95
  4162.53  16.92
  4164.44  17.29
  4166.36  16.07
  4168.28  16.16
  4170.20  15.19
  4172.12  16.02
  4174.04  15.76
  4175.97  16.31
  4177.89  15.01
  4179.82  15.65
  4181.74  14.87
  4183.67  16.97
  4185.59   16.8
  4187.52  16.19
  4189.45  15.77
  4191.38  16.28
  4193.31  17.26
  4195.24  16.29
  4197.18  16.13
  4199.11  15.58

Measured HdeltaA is 4.4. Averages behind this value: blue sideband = 17.2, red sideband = 16.3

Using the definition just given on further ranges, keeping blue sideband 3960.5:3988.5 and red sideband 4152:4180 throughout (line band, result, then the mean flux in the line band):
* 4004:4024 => -4.6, 17.5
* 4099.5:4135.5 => 0.3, 15.3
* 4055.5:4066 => -1.7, 17.2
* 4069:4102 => -1.7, 15.8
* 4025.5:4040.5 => -3.1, 17.4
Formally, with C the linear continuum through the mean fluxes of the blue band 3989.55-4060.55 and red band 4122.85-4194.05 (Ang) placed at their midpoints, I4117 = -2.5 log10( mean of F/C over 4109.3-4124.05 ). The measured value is 0.073 mag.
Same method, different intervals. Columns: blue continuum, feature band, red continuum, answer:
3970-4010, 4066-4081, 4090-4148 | -0.09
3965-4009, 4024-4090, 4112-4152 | -0.09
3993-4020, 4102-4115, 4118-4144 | 0.17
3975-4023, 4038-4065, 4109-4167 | -0.05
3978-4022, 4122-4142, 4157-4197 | 0.00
